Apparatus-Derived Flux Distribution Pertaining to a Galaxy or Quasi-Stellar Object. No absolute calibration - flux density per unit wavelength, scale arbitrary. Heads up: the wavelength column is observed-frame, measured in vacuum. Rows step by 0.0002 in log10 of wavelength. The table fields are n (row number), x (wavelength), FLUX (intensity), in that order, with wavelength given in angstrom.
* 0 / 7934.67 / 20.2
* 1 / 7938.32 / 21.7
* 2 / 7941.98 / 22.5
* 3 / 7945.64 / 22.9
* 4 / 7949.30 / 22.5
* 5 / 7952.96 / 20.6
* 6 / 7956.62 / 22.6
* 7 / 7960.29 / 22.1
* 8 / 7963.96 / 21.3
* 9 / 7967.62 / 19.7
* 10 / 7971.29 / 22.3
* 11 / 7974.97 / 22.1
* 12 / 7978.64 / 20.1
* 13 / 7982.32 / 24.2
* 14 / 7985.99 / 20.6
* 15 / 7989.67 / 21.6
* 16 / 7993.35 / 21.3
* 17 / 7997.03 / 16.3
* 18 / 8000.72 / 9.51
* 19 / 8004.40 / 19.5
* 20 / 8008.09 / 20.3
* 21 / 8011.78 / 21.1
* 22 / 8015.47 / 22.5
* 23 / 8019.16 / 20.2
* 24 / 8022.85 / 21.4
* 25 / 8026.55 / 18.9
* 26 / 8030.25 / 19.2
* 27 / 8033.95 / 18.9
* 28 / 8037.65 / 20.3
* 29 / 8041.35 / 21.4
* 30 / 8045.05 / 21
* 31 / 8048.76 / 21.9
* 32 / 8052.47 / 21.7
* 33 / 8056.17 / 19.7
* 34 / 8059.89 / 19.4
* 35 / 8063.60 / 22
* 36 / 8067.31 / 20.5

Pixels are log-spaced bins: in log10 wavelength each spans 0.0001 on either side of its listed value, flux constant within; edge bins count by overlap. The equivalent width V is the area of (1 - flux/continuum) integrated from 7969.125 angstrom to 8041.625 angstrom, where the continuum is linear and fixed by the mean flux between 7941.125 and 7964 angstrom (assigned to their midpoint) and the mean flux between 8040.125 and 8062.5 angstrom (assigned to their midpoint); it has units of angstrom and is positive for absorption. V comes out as 4.7 angstrom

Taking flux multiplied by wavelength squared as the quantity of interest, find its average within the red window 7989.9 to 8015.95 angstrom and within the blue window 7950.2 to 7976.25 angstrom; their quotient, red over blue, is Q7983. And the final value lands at 0.9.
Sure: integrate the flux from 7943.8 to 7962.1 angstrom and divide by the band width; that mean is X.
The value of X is 22.1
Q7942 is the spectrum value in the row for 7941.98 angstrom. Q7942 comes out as 22.5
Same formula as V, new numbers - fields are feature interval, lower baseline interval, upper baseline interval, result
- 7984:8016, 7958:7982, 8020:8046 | 2.7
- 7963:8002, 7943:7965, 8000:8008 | -2.3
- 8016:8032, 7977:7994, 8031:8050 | 0.6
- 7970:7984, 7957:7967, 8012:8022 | -0.4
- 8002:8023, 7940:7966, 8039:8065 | 0.9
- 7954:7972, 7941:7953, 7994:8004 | -1.4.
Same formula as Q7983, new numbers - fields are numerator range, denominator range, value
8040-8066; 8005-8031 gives 1.03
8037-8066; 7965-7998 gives 1.01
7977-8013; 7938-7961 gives 0.89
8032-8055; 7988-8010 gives 1.17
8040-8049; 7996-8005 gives 1.50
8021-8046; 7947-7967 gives 0.94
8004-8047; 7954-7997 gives 0.97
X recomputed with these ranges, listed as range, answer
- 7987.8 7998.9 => 19.7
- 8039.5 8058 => 21.2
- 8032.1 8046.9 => 20.4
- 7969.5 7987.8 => 21.9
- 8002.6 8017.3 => 20.8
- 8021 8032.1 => 19.8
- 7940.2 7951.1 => 22.6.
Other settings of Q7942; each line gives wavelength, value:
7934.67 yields 20.2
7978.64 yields 20.1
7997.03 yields 16.3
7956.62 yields 22.6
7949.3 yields 22.5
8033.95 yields 18.9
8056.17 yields 19.7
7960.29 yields 22.1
